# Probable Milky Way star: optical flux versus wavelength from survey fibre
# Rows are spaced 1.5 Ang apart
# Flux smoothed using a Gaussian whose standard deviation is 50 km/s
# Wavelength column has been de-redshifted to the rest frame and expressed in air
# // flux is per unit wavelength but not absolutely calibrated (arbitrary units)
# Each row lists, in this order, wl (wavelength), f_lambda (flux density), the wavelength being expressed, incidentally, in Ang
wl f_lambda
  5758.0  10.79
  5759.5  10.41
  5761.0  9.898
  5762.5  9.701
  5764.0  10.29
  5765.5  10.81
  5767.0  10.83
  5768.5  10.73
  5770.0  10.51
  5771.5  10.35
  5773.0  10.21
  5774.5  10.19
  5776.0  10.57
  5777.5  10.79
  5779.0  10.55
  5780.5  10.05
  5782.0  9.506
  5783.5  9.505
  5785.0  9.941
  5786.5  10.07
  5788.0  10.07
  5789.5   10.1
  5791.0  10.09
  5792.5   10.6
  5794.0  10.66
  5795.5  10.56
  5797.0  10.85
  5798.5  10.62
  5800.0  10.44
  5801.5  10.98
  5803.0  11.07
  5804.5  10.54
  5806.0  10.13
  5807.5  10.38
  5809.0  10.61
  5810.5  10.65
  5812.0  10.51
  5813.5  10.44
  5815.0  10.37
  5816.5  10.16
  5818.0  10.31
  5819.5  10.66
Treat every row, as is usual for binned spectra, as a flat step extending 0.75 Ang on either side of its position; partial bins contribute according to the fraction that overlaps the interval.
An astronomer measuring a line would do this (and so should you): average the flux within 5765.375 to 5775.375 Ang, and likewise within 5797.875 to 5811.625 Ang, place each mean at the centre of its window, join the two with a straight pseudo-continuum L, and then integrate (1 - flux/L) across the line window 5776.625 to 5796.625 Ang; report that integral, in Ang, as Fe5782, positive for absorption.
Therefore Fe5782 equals 0.6 Ang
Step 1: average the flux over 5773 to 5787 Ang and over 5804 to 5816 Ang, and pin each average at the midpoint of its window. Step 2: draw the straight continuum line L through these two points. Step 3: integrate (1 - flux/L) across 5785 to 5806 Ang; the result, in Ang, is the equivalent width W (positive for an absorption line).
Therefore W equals -0.4 Ang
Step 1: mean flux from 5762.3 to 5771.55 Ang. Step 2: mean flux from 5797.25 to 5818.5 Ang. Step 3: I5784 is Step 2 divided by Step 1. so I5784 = 1.00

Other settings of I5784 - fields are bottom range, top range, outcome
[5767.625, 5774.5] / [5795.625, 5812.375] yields 1.02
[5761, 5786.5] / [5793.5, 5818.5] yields 1.03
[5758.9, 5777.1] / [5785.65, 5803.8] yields 1.01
